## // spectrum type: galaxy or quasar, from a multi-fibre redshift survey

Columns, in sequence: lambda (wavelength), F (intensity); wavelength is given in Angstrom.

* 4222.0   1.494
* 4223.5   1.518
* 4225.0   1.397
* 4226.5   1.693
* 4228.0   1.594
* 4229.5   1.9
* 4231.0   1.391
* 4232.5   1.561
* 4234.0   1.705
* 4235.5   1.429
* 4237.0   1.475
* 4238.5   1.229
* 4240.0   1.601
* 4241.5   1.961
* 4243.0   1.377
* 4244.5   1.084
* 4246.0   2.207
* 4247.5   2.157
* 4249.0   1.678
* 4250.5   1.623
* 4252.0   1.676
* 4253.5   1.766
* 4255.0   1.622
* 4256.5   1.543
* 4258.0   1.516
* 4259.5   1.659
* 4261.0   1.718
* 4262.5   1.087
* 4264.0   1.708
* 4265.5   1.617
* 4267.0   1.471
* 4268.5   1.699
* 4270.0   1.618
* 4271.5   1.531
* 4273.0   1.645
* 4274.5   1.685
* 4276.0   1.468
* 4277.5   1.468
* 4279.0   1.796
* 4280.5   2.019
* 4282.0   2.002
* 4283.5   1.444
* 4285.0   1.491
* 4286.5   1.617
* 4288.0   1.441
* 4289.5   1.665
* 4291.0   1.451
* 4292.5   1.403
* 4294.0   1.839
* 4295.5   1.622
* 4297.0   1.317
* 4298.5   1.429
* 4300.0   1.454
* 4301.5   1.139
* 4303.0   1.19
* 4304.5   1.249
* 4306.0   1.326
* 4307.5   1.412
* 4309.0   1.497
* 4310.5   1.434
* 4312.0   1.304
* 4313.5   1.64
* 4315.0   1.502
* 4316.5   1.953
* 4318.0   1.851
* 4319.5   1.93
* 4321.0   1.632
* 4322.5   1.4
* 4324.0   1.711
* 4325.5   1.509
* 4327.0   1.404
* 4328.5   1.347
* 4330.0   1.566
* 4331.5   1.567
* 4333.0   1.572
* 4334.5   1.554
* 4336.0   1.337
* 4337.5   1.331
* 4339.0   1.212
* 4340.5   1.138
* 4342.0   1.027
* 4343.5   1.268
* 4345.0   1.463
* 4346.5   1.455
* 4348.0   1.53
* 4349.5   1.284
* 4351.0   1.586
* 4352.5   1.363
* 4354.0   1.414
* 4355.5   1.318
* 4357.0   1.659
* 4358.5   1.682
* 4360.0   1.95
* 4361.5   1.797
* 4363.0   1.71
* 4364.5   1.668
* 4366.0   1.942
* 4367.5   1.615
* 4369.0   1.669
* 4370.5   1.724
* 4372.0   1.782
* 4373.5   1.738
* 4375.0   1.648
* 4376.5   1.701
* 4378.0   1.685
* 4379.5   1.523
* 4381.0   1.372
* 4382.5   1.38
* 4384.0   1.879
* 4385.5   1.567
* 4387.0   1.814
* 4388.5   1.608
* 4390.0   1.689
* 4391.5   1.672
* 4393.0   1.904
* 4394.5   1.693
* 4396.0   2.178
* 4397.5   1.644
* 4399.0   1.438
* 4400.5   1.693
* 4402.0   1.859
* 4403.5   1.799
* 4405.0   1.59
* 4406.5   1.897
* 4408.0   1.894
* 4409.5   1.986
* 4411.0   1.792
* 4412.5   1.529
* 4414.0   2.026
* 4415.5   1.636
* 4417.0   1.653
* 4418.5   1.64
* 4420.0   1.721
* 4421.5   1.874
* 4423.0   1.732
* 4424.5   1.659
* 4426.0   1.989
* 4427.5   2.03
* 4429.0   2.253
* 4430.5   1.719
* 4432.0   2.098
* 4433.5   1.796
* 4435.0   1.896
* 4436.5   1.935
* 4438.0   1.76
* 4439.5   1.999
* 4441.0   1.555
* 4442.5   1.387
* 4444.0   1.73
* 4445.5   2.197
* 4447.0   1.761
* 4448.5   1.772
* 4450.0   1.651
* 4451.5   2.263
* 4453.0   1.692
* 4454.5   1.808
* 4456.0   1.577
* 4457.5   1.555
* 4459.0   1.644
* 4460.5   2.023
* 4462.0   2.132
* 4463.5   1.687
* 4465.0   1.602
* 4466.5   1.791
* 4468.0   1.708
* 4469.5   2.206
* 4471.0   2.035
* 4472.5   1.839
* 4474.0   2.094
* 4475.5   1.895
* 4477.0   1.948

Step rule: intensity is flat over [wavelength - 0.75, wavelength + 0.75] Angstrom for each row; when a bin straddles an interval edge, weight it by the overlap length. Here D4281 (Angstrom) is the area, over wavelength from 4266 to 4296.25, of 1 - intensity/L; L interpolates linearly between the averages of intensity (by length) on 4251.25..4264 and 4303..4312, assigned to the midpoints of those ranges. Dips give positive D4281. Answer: -2.9 Angstrom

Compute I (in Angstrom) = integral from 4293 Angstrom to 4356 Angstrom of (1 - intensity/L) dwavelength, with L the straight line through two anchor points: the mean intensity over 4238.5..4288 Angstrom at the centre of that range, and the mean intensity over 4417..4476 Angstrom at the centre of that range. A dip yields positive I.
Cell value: 9.10 Angstrom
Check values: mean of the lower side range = 1.63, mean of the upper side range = 1.84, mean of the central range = 1.45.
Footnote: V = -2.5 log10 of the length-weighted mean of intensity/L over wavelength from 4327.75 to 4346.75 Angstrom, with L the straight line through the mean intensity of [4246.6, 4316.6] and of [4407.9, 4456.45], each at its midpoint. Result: 0.21 mag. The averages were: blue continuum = 1.56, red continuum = 1.82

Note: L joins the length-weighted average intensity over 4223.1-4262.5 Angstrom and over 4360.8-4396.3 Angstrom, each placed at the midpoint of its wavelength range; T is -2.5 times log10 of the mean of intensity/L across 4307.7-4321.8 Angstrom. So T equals 0.019 mag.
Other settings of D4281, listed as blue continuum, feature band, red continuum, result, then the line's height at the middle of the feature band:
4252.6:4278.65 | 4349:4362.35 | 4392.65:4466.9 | 1.06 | 1.7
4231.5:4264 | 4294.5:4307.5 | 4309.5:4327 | 2.07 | 1.61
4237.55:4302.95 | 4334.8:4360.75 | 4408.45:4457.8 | 4.29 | 1.69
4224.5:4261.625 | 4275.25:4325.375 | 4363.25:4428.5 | 3.53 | 1.67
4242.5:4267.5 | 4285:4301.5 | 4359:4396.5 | 1.45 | 1.65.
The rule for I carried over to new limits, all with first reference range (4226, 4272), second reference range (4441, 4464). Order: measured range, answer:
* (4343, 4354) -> 1.8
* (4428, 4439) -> -1.0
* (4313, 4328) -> 0.2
